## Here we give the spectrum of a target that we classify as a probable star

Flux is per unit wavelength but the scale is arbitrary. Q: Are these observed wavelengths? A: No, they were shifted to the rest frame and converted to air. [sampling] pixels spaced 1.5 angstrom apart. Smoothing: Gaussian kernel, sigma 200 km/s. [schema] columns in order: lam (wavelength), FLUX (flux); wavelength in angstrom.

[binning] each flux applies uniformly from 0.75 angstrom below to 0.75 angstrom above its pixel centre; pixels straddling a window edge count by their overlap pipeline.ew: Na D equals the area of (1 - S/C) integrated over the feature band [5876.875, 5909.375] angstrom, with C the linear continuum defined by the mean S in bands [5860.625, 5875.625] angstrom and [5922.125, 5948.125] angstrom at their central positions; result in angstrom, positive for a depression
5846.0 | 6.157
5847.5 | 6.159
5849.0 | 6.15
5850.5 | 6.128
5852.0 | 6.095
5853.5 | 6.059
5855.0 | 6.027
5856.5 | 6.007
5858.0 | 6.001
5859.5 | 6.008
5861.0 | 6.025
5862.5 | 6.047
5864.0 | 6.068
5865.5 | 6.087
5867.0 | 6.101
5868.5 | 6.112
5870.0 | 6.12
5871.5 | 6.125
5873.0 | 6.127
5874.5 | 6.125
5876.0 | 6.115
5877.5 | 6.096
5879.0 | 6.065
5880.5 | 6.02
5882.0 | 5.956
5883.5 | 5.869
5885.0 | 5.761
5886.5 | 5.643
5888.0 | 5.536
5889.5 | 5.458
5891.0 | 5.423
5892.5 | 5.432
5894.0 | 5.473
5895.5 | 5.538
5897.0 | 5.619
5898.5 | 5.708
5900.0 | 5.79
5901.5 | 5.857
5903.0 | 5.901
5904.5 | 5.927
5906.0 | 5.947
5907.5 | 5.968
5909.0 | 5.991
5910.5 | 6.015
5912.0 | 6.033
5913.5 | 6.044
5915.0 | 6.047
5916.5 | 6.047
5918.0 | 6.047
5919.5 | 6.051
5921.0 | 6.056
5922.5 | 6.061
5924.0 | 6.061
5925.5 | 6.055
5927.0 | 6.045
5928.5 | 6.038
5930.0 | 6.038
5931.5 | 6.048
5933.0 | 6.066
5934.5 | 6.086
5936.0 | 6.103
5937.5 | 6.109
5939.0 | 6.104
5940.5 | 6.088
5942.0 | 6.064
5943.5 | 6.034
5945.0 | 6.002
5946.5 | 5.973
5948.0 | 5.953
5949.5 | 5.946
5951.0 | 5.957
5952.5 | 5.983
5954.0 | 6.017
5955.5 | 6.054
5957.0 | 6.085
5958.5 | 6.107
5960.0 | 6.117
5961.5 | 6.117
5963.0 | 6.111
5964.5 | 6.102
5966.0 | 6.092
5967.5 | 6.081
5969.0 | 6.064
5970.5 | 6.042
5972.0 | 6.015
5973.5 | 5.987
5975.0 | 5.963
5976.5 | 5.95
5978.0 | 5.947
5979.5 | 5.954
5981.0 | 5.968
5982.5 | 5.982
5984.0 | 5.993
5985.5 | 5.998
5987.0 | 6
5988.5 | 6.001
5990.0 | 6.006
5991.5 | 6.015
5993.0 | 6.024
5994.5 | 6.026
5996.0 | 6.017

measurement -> 1.7 angstrom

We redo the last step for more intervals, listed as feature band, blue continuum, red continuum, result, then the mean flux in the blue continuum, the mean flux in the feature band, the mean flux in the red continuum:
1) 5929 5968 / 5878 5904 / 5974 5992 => -1.2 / 5.71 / 6.05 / 5.98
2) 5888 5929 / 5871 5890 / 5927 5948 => 0.8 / 5.92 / 5.87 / 6.05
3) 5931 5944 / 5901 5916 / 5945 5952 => -0.2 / 5.98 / 6.08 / 5.96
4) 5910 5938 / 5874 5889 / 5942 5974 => -0.3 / 5.91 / 6.06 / 6.04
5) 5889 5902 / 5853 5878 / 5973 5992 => 1.0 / 6.07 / 5.59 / 5.98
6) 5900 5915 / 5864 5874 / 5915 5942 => 0.3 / 6.11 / 5.96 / 6.06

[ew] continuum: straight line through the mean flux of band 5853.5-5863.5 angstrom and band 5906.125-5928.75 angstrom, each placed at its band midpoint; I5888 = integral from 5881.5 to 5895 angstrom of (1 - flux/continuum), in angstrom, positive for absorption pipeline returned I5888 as 0.9 angstrom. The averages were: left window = 6.02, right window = 6.03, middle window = 5.61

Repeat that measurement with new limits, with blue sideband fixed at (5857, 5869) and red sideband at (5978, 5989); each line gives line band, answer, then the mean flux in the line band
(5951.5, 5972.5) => -0.3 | 6.07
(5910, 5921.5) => 0.0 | 6.04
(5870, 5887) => 0.1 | 6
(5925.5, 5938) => -0.1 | 6.07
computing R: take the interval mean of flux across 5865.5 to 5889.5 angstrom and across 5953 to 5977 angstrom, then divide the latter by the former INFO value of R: 1.01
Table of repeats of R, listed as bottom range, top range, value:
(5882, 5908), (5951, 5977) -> 1.06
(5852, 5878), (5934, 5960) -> 0.99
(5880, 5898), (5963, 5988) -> 1.07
